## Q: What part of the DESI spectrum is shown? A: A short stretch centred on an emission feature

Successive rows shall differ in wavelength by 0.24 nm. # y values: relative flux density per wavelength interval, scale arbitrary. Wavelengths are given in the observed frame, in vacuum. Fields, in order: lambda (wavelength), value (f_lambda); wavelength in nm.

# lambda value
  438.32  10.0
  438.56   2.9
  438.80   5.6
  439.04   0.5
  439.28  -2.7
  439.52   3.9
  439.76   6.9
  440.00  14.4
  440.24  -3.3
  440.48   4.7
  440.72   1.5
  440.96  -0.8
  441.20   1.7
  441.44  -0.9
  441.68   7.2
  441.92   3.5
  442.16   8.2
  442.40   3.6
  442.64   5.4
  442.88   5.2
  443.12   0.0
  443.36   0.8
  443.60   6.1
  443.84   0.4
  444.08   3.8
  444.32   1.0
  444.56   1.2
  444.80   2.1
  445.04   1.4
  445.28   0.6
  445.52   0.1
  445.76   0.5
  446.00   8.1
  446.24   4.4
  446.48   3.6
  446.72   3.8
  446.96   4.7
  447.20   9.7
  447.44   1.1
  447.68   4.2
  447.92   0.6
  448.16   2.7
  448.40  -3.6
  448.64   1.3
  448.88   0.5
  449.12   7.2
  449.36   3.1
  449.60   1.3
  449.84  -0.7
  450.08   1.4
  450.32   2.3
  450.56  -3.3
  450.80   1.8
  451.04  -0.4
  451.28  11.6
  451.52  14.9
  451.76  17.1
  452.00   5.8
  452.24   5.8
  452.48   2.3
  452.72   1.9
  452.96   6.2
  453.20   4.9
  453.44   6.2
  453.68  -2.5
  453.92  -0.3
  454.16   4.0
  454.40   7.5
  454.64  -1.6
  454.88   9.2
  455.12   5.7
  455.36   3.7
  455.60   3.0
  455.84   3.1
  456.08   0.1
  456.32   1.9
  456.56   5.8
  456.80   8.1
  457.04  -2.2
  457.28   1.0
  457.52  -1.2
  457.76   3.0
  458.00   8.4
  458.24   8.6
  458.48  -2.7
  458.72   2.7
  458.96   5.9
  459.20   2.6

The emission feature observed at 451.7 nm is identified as [O II]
